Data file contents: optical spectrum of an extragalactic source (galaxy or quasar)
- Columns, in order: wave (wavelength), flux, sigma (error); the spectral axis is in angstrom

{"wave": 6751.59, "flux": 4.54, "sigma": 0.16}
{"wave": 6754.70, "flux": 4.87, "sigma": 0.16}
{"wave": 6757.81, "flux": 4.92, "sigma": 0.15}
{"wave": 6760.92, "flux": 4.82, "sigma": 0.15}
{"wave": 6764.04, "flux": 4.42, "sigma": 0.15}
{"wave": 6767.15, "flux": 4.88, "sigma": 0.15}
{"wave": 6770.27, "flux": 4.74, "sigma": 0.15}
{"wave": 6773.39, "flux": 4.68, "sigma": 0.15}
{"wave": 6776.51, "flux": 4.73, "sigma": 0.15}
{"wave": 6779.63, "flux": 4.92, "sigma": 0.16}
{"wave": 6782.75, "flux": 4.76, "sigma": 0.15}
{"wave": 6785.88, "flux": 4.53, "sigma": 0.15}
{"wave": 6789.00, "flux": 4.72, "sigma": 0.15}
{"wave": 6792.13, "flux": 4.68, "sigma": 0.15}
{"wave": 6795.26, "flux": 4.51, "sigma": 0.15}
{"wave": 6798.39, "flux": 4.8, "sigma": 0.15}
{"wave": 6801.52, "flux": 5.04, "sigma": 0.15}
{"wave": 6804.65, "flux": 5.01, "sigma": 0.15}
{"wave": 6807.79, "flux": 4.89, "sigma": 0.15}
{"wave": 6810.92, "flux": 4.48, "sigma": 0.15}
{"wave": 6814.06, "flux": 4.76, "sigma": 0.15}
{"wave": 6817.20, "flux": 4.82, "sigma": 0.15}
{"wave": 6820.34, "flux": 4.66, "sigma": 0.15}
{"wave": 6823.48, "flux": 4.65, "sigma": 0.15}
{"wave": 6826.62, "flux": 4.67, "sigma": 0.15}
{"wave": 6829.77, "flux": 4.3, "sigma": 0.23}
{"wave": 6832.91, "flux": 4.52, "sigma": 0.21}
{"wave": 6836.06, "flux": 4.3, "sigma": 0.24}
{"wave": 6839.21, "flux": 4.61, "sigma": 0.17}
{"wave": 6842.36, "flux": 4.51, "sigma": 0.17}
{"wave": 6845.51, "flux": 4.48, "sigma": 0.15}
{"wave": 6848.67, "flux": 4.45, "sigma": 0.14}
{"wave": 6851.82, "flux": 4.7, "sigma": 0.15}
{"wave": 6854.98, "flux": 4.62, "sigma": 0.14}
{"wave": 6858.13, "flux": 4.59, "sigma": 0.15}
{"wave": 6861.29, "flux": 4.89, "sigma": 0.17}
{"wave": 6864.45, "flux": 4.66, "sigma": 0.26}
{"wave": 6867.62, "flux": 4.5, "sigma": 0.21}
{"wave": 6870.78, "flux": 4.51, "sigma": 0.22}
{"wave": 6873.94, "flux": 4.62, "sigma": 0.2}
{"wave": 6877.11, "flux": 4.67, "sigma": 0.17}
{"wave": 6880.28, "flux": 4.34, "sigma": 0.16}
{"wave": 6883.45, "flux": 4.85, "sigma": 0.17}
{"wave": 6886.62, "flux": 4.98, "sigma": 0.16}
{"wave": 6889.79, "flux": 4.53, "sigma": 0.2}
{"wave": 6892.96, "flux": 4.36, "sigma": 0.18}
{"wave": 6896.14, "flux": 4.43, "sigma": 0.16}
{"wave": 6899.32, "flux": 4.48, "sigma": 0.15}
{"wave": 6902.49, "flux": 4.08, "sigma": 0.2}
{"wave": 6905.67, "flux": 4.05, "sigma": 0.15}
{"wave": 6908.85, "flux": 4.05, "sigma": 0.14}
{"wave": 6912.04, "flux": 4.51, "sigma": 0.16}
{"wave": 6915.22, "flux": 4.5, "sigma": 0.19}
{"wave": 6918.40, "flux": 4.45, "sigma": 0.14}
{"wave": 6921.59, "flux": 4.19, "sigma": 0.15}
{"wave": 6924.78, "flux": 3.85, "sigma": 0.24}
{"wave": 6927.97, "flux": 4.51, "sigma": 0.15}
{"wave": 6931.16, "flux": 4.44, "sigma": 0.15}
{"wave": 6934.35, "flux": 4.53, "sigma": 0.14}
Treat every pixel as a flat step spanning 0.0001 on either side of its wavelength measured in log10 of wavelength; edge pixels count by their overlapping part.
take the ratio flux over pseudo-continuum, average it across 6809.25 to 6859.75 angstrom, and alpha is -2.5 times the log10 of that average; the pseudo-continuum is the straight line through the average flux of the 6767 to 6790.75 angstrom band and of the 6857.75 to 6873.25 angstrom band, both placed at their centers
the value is 0.023 mag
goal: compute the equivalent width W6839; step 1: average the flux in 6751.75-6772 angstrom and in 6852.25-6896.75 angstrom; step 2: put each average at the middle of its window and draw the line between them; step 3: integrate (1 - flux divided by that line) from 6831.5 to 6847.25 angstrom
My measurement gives 0.60 angstrom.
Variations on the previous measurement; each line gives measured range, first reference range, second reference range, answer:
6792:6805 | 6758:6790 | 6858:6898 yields -0.28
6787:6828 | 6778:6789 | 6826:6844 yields -1.15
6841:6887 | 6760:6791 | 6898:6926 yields -2.16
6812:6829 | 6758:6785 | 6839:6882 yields -0.11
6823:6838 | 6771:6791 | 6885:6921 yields 0.37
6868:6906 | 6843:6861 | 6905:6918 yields -0.69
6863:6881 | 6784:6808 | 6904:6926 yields -0.54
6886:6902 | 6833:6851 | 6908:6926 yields -0.59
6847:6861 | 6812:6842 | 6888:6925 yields -0.40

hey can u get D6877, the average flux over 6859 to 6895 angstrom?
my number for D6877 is 4.62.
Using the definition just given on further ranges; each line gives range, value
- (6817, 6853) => 4.54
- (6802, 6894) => 4.62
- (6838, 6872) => 4.59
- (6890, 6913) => 4.29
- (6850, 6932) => 4.48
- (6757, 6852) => 4.67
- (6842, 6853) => 4.53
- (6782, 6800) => 4.66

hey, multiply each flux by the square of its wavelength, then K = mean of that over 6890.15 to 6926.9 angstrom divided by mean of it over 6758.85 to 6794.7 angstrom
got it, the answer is 0.94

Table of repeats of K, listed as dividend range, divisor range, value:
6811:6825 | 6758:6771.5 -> 1.01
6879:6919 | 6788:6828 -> 0.96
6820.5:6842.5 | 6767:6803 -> 0.97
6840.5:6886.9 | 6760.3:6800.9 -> 1.00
